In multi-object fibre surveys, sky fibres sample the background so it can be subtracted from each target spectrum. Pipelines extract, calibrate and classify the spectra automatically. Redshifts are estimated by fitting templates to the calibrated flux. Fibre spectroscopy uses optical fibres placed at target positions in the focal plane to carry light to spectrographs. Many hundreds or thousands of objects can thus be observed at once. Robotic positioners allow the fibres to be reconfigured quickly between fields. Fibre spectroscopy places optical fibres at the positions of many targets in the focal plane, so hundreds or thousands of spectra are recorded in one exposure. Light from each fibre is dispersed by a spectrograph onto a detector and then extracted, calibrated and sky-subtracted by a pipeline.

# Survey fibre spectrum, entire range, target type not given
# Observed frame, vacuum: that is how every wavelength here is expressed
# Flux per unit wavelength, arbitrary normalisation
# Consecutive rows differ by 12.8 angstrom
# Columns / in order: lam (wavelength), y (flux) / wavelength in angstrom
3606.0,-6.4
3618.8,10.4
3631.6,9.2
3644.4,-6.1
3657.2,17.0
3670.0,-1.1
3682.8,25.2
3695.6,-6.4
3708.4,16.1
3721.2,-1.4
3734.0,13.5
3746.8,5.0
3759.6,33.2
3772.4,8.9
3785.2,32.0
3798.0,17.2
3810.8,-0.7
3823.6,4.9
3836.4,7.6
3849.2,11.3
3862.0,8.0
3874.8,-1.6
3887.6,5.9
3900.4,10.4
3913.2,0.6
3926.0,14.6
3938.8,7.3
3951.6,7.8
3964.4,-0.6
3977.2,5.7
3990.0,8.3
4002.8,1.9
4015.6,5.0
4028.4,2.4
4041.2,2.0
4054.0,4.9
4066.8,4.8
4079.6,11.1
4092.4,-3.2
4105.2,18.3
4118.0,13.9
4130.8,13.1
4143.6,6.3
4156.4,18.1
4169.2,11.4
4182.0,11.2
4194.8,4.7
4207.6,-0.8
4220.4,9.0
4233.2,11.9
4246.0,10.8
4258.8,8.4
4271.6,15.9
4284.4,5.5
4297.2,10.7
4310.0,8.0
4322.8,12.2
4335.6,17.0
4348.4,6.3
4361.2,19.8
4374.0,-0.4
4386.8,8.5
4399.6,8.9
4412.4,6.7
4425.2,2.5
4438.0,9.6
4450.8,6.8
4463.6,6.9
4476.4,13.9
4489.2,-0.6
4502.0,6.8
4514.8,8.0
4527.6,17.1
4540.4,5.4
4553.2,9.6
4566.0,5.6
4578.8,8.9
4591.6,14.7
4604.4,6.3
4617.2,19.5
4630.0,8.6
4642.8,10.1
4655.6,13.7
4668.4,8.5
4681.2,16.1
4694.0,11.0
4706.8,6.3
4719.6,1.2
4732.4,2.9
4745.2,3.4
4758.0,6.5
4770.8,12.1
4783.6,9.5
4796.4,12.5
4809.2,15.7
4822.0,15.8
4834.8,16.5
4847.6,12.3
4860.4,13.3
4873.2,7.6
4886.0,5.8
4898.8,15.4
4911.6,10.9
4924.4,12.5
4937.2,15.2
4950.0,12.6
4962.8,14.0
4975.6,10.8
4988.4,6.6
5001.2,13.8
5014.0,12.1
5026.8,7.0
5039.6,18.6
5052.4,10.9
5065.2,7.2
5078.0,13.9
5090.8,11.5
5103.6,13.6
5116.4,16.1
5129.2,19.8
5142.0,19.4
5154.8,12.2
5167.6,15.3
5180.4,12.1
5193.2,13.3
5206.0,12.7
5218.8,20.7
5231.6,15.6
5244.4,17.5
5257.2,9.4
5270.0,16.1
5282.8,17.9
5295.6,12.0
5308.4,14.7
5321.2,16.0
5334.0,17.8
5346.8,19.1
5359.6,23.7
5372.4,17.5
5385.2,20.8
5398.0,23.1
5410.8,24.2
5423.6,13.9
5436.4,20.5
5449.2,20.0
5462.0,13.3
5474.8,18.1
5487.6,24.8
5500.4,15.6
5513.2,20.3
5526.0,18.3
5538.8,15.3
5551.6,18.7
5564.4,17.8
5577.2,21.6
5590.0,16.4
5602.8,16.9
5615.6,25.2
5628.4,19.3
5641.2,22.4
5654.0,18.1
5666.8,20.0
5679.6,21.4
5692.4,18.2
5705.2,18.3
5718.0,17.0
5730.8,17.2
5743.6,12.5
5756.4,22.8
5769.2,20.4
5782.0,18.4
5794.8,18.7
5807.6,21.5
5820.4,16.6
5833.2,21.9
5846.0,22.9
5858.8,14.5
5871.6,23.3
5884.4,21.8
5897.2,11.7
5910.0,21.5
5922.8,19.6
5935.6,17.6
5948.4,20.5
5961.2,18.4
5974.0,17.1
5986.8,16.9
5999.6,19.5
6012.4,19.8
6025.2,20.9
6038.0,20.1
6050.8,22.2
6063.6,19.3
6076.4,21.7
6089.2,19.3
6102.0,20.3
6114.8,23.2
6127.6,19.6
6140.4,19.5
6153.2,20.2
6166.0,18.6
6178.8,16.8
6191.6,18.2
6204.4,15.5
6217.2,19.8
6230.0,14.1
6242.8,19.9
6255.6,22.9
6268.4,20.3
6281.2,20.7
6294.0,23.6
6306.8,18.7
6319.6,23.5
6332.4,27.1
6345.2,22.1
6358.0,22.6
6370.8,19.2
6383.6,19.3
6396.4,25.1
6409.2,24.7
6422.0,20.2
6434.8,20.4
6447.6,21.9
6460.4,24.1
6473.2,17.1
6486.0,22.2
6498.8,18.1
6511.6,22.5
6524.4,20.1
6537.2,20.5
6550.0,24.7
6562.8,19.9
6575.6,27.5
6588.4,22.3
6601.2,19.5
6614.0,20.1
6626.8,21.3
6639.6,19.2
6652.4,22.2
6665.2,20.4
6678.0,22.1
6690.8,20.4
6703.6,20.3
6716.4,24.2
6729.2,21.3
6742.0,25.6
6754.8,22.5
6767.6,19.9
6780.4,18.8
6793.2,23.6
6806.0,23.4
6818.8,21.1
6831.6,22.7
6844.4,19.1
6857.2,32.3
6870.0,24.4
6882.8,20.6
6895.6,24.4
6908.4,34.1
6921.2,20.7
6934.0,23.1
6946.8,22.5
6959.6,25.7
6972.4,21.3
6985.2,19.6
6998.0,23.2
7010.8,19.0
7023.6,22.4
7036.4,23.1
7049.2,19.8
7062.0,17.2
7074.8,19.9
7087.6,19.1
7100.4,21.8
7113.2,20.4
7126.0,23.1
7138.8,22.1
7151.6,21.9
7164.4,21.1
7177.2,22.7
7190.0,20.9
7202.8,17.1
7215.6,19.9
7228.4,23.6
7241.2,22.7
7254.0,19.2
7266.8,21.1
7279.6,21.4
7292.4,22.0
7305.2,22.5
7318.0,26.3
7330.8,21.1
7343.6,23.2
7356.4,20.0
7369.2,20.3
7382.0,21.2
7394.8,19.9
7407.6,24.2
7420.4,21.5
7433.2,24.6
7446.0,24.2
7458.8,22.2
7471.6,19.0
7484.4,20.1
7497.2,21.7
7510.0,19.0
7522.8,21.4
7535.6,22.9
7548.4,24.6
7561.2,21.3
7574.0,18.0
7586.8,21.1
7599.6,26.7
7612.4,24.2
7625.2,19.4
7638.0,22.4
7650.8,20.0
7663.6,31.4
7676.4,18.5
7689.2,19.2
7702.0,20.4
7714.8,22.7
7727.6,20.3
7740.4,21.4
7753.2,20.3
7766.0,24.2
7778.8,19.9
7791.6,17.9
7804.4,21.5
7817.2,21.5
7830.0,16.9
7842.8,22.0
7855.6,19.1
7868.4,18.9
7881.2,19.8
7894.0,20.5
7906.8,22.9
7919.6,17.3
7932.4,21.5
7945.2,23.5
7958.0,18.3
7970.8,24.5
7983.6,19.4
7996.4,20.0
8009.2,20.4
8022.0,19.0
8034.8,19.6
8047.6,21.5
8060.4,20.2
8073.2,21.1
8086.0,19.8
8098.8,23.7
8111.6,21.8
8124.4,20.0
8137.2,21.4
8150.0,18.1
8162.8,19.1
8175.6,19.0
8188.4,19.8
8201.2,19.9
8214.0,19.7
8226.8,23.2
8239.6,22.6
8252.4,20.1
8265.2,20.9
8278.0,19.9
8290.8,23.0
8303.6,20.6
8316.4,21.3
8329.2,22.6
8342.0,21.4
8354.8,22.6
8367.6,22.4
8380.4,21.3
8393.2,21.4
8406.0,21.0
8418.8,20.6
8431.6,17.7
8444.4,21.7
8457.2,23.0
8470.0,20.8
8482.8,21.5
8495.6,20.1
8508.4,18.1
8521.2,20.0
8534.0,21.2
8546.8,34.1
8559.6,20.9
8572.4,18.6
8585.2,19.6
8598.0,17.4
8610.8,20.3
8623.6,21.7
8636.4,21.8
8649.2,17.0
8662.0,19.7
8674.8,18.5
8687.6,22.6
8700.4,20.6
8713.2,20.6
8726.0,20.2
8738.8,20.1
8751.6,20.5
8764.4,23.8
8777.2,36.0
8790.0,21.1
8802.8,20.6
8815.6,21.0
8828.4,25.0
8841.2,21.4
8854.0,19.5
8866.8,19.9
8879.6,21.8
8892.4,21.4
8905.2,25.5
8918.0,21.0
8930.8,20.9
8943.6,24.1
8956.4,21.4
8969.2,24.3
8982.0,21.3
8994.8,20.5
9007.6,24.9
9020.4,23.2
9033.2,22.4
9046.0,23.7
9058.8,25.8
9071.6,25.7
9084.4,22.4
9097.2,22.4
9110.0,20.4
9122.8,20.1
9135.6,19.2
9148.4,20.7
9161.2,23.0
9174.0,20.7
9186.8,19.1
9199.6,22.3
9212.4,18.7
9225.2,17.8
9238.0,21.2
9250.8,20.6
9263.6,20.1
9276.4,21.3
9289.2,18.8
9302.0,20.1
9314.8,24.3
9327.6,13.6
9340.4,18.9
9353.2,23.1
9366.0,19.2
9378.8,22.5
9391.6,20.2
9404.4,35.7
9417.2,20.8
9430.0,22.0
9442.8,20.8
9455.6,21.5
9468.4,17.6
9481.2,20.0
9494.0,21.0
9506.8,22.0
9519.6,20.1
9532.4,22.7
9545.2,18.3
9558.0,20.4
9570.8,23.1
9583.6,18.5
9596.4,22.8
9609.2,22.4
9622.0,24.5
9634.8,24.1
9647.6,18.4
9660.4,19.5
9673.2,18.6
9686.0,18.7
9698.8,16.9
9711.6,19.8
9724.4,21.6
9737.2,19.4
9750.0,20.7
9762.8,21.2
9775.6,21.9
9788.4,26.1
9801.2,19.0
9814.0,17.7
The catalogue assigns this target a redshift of 0.198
